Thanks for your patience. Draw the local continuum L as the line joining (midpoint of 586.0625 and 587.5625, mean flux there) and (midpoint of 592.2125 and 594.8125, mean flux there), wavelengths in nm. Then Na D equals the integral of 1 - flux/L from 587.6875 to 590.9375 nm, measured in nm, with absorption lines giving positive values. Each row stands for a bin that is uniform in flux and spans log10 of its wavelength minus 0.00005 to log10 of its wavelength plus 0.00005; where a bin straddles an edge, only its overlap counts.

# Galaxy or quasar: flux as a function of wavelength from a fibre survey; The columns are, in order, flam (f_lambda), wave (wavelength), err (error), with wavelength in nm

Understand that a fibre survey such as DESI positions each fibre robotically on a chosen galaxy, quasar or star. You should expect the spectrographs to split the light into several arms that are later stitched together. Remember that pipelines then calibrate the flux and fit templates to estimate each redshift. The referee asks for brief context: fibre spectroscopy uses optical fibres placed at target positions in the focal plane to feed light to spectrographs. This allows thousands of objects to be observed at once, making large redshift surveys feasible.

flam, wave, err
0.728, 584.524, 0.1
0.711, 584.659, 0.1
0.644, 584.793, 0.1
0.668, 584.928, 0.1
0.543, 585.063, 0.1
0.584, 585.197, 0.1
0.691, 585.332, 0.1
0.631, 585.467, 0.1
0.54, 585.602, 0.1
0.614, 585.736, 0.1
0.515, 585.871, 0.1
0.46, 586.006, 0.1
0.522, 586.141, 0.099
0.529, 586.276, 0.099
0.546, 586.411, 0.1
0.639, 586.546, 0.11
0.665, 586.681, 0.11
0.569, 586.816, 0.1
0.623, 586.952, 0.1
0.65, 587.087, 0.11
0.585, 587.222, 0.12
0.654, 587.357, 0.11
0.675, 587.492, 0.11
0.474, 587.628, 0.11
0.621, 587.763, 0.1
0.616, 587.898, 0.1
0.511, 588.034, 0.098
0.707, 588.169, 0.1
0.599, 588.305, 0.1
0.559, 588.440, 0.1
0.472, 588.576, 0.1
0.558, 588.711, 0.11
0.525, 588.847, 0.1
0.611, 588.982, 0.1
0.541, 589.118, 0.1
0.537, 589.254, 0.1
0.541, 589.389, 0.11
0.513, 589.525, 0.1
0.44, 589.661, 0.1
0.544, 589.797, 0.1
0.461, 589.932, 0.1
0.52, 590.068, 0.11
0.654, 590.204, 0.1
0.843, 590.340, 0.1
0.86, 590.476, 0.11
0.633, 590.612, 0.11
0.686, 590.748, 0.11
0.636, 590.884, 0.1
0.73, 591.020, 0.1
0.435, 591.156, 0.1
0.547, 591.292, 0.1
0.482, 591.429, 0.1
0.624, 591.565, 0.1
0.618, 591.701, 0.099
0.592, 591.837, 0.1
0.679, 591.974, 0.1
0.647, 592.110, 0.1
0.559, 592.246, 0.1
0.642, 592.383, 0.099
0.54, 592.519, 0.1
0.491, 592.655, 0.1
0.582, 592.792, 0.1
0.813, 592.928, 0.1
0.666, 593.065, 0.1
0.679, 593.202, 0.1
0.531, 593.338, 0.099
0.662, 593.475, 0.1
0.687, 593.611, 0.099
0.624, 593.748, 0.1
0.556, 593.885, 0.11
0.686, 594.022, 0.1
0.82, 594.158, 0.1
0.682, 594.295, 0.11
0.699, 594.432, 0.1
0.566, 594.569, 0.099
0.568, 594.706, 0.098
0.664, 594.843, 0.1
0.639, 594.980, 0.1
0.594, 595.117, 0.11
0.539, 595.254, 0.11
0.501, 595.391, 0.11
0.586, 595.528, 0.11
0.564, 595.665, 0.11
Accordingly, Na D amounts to 0.133 nm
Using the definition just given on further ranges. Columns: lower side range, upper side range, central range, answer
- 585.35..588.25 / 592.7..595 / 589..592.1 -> 0.13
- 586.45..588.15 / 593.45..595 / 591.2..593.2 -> 0.11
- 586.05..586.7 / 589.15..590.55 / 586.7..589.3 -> -0.03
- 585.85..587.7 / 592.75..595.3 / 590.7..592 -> 0.05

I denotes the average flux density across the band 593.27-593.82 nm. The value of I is 0.626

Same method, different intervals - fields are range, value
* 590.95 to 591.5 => 0.549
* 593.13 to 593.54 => 0.624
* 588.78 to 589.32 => 0.553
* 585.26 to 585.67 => 0.621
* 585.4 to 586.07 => 0.553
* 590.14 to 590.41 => 0.75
